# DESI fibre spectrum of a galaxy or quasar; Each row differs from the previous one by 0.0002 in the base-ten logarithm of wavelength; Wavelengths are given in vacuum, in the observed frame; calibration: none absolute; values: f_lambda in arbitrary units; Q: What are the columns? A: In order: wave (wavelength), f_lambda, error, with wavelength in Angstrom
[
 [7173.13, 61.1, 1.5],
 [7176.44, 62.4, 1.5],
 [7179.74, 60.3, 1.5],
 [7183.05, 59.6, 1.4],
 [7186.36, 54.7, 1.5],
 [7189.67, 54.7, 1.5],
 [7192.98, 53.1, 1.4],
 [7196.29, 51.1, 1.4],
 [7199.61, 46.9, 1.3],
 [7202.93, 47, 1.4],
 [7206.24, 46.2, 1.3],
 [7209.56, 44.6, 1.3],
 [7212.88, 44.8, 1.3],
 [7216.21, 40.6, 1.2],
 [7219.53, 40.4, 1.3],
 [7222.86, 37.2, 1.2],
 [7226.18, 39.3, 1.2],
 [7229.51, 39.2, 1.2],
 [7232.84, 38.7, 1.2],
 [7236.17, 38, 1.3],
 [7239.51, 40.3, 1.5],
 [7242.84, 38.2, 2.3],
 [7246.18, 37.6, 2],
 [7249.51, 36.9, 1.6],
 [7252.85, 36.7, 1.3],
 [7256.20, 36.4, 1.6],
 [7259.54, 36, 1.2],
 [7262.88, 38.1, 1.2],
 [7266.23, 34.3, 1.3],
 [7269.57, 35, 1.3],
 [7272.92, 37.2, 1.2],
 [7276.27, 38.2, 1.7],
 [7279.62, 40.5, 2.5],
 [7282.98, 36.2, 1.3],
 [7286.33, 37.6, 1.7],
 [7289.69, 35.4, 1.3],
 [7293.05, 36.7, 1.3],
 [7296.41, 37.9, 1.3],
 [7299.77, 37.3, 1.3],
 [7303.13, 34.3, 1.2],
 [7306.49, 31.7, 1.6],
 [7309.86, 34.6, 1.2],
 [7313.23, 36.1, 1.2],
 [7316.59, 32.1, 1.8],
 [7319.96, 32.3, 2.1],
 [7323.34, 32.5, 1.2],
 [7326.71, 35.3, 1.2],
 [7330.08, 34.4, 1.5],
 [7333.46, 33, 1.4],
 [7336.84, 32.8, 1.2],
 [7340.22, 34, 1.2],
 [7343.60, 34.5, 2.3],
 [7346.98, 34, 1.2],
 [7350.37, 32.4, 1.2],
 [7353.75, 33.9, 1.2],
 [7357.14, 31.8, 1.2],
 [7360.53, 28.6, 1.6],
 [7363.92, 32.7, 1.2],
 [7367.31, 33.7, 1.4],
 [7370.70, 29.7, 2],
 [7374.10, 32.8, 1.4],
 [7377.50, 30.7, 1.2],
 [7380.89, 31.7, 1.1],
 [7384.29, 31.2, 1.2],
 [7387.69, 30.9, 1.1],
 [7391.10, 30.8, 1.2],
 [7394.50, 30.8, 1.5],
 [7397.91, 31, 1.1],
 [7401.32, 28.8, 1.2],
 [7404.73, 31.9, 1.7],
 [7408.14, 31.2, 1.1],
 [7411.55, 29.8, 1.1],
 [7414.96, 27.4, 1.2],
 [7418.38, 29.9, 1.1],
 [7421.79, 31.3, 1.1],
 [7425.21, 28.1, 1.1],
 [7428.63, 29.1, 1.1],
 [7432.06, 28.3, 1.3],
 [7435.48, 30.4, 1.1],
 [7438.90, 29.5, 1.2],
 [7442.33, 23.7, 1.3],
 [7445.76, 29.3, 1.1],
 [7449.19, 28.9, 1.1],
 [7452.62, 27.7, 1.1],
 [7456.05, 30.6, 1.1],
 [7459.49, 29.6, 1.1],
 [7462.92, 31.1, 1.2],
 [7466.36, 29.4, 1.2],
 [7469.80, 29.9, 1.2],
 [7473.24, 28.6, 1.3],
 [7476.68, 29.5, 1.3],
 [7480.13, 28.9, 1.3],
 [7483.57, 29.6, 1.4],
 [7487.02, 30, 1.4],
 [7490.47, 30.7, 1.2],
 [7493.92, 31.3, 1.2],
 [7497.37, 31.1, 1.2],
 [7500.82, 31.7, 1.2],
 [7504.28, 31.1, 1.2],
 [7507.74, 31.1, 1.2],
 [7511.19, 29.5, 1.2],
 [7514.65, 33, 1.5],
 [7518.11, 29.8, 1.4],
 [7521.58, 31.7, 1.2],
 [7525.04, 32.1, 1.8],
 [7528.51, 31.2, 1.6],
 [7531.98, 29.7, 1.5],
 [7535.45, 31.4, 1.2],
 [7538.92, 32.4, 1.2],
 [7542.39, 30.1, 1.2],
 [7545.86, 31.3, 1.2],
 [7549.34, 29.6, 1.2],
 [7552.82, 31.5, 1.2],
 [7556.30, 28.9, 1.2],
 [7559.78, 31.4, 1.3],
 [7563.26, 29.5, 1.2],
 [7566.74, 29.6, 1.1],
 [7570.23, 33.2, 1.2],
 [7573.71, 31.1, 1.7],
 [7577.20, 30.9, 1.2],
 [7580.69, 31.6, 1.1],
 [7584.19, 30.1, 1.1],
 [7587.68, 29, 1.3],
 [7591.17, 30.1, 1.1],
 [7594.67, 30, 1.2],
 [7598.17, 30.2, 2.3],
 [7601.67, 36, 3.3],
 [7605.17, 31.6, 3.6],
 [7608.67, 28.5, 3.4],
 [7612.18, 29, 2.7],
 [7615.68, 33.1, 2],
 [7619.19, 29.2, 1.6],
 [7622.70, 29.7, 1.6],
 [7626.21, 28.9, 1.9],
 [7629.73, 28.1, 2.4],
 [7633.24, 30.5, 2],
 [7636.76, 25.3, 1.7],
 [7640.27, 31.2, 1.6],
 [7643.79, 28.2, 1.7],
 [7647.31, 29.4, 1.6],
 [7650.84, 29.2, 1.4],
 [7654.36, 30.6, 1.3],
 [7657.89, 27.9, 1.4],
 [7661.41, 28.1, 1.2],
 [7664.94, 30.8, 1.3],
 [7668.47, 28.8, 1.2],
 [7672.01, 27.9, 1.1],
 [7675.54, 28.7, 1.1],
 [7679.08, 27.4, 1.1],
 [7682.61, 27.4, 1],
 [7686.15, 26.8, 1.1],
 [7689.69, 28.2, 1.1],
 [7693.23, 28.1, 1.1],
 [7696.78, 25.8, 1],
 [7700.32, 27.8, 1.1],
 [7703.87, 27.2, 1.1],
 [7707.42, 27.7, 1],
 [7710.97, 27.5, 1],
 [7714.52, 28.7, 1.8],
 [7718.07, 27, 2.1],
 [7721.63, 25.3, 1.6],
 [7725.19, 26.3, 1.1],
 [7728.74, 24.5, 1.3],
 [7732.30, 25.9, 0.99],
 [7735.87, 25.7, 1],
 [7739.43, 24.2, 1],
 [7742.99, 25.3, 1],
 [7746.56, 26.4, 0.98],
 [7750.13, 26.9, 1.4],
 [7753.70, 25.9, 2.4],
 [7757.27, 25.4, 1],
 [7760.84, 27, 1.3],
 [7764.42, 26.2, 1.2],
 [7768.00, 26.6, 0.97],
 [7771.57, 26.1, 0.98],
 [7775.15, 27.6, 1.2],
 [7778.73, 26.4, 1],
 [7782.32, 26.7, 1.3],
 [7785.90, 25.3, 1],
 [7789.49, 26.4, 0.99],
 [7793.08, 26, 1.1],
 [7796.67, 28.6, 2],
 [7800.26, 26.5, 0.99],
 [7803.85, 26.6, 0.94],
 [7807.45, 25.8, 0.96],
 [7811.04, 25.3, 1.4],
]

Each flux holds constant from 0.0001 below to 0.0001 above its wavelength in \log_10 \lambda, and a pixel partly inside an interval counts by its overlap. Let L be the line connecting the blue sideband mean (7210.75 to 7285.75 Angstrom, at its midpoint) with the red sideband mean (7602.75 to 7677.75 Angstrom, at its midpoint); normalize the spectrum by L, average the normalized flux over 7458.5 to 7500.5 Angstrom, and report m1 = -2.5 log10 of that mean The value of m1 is 0.100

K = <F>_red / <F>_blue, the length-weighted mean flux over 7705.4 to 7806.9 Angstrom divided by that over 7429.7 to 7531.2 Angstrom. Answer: 0.9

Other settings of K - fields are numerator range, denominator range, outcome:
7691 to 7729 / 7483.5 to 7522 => 0.87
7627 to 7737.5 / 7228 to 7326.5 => 0.76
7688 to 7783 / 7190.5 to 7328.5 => 0.69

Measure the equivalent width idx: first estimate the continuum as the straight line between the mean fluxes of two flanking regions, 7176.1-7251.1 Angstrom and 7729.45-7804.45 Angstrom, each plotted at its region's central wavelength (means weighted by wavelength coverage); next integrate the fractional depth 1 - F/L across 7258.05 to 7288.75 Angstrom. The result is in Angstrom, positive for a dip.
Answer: 4.5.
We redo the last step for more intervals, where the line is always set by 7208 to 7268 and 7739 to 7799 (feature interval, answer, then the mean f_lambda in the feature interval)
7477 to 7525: 2.70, 30.7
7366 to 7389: 2.57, 31.5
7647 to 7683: 0.00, 28.8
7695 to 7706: 0.39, 26.9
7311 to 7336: 2.09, 33.7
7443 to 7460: 2.46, 28.8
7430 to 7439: 1.26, 29.4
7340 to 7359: 1.46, 33.3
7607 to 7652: 0.51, 29.3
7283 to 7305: 0.56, 36.5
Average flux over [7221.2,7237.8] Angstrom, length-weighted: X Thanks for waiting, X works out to 38.5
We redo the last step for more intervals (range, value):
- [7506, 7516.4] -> 31.2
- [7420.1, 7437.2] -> 29.4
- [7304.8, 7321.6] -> 33.4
